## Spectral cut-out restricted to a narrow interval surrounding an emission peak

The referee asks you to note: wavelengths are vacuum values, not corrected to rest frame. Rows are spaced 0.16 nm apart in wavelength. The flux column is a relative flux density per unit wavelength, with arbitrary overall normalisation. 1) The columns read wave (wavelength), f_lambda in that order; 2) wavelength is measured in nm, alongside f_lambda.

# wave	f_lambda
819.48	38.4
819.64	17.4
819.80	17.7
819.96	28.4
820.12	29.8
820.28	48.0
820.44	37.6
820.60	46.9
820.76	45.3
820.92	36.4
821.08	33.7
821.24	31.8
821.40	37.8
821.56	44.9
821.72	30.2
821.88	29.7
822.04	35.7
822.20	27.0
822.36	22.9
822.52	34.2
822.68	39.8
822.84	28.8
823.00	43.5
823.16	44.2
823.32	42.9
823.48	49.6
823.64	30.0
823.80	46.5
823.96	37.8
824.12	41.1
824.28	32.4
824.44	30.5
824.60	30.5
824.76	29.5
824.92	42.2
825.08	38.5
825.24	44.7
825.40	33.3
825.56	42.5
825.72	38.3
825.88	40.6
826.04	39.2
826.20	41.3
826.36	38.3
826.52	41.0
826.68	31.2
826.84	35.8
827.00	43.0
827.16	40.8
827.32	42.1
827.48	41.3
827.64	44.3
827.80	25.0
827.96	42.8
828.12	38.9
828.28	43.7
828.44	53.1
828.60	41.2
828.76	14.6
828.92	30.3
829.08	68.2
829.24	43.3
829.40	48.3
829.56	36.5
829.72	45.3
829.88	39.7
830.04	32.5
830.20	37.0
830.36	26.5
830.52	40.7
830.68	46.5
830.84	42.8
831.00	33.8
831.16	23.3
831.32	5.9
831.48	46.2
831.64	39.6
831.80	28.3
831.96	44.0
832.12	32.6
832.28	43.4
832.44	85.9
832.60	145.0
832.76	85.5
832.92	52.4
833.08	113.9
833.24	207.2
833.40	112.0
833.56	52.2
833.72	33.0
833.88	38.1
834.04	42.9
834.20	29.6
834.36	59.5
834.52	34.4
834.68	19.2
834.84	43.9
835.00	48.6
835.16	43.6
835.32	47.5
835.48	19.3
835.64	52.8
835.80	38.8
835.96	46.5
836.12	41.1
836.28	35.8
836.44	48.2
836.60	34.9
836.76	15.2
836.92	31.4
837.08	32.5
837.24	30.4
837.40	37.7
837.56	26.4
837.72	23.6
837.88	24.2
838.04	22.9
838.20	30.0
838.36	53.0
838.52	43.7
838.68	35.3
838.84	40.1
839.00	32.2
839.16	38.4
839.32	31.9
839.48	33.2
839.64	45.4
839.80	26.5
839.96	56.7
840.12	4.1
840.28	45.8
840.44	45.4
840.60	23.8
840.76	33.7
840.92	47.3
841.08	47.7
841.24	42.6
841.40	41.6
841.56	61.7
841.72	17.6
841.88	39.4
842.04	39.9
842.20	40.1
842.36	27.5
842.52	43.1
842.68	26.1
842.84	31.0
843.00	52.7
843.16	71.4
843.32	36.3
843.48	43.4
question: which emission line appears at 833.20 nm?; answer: [O III] 5007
